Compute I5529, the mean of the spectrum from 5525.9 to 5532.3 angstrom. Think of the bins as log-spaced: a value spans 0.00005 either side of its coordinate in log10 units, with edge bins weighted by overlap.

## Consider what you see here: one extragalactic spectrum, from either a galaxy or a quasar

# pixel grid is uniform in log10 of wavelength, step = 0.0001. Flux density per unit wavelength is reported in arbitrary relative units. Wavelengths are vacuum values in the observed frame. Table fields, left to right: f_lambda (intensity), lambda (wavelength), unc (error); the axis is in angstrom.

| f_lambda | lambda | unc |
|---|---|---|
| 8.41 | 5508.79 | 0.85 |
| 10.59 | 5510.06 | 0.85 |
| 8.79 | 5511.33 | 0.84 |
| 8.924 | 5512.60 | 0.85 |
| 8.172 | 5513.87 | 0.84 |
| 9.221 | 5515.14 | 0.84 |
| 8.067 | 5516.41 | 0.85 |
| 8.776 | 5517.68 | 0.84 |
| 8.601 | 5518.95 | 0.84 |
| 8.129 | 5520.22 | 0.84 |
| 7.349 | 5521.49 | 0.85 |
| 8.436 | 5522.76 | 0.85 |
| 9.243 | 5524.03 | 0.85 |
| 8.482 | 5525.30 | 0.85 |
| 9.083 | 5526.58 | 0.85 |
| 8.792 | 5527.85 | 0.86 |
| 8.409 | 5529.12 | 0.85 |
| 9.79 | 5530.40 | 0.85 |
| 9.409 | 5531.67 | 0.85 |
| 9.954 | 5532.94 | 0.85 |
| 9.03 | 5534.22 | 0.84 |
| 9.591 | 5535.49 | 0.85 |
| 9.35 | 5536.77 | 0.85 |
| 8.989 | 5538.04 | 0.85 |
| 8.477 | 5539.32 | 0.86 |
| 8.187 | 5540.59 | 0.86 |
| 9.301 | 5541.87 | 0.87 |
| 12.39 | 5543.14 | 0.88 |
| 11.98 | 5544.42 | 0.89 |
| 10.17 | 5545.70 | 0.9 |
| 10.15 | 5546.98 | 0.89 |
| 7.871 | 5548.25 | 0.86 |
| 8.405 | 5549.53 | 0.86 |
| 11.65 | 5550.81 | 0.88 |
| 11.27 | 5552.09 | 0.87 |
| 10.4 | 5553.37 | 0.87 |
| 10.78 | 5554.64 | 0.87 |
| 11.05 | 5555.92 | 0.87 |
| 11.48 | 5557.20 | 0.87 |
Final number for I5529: 9.09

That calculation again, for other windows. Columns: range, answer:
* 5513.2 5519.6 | 8.57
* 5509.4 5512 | 9.66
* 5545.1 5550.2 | 9.16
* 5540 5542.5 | 8.74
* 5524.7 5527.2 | 8.76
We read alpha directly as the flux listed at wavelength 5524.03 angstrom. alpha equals 9.243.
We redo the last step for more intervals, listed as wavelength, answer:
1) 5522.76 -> 8.436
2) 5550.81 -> 11.65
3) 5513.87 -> 8.172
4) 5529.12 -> 8.409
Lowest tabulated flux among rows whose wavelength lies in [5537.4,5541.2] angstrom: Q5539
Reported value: 8.187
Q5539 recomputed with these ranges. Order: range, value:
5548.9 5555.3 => 8.405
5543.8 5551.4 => 7.871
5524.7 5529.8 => 8.409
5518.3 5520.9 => 8.129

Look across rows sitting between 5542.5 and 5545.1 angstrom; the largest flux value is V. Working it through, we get 12.39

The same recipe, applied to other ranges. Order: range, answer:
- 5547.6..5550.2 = 8.405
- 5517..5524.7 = 9.243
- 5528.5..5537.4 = 9.954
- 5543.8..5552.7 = 11.98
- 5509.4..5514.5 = 10.59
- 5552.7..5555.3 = 10.78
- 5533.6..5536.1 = 9.591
